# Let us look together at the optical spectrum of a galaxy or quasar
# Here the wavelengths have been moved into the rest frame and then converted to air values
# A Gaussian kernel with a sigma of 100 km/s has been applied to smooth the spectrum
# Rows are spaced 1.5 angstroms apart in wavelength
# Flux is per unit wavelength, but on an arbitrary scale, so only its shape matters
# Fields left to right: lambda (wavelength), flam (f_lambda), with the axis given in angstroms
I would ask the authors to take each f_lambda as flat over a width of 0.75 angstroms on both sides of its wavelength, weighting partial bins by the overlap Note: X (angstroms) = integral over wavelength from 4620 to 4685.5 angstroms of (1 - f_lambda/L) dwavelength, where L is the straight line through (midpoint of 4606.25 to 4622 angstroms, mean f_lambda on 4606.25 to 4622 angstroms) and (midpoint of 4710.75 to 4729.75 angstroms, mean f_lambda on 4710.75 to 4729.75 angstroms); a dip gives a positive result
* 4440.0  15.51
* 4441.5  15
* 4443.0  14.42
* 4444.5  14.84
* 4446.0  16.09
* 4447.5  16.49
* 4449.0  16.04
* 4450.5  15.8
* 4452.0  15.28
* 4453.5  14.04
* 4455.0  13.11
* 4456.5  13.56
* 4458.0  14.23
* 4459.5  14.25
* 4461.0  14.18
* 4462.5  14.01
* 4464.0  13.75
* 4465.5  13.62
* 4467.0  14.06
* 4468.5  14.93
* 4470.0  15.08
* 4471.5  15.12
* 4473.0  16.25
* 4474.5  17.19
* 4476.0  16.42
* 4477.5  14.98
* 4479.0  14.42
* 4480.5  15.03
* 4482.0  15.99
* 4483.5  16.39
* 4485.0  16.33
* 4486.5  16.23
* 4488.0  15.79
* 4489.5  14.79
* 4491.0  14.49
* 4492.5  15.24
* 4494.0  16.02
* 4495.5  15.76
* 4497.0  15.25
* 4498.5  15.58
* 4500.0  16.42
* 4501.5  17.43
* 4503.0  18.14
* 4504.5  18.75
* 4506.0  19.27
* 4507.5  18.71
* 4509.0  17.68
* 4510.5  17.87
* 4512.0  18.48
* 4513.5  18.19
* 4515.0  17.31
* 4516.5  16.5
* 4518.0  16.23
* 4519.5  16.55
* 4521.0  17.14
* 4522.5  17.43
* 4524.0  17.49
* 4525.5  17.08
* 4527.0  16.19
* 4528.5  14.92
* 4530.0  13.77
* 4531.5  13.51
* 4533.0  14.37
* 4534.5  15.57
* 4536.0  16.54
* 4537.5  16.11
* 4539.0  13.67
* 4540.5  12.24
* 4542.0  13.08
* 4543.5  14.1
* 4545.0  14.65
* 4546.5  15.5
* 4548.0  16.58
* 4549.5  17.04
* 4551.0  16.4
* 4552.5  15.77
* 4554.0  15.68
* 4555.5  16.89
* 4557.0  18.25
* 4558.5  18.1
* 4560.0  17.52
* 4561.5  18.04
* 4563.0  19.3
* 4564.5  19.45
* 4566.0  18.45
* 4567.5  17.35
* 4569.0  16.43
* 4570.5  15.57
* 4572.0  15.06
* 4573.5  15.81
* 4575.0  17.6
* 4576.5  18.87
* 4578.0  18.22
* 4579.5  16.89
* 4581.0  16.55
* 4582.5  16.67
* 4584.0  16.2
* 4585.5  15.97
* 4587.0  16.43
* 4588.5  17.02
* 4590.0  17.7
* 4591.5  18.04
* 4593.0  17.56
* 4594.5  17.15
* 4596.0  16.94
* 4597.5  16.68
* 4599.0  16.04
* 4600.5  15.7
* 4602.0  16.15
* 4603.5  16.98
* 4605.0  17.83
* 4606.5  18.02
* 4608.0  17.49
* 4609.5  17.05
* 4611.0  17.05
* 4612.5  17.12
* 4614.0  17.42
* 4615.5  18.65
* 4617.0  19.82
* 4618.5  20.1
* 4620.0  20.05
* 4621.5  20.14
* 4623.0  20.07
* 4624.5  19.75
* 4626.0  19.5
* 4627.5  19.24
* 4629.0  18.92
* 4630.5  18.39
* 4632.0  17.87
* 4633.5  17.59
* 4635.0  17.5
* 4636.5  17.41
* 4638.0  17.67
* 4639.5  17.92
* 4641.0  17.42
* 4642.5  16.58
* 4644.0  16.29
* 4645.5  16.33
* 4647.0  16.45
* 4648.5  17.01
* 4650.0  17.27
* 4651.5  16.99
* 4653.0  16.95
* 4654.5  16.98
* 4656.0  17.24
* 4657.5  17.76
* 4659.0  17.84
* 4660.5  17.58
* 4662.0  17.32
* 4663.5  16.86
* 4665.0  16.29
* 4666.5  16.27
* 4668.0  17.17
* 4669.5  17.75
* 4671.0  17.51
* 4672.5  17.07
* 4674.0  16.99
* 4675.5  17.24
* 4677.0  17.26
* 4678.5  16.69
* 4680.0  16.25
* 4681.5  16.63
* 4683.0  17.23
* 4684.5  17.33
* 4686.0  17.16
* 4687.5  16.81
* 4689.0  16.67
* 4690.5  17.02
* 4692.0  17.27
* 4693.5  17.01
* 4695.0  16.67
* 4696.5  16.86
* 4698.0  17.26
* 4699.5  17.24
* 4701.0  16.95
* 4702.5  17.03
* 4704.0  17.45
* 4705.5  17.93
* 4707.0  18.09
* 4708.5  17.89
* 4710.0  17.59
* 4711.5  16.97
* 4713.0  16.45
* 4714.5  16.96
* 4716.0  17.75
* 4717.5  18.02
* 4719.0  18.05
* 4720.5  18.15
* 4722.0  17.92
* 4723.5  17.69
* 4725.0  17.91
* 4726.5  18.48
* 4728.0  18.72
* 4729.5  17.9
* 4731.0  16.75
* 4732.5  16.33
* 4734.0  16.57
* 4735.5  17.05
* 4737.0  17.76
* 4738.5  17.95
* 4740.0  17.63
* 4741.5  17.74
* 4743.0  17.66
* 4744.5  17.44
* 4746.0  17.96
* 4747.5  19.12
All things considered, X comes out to 2.4 angstroms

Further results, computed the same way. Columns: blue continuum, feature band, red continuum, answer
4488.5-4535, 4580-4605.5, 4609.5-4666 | 0.9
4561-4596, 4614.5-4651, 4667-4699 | -2.4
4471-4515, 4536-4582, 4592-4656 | 1.7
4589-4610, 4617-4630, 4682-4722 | -1.9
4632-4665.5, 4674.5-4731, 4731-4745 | -0.3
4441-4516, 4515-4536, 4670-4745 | 0.1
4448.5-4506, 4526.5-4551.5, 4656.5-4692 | 1.6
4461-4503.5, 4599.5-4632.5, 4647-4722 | -3.4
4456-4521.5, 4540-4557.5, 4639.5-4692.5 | 0.9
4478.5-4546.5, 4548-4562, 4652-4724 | -0.6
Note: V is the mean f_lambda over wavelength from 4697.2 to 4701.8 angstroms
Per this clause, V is 17.1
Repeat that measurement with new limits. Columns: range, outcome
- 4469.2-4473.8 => 15.5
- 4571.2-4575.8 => 16.2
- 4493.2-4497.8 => 15.7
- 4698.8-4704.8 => 17.2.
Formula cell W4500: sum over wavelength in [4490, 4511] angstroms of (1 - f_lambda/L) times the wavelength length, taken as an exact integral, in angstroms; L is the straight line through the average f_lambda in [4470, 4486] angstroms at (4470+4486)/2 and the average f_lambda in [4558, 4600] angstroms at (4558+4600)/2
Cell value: -1.0 angstroms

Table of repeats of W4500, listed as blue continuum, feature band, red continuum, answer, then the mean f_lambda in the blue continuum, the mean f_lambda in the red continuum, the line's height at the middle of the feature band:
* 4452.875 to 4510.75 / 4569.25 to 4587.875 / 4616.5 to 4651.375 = 0.7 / 15.6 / 18.2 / 17.3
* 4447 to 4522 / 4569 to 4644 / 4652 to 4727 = -3.9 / 15.9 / 17.3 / 16.7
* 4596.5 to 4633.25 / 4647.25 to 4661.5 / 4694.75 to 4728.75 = 0.5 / 18.2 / 17.6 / 17.9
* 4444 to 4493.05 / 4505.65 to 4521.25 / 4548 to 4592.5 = -1.6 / 15.1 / 17.1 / 16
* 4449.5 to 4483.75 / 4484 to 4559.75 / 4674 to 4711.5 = -4.1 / 14.8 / 17.1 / 15.4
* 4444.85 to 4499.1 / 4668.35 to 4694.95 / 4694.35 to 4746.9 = 0.2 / 15.2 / 17.5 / 17.1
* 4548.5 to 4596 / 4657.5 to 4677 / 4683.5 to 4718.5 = 0.0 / 17.2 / 17.2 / 17.2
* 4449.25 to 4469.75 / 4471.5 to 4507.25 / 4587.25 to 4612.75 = -3.2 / 14.3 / 17.1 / 14.9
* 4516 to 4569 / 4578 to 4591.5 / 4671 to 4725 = -0.3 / 16.2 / 17.3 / 16.5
